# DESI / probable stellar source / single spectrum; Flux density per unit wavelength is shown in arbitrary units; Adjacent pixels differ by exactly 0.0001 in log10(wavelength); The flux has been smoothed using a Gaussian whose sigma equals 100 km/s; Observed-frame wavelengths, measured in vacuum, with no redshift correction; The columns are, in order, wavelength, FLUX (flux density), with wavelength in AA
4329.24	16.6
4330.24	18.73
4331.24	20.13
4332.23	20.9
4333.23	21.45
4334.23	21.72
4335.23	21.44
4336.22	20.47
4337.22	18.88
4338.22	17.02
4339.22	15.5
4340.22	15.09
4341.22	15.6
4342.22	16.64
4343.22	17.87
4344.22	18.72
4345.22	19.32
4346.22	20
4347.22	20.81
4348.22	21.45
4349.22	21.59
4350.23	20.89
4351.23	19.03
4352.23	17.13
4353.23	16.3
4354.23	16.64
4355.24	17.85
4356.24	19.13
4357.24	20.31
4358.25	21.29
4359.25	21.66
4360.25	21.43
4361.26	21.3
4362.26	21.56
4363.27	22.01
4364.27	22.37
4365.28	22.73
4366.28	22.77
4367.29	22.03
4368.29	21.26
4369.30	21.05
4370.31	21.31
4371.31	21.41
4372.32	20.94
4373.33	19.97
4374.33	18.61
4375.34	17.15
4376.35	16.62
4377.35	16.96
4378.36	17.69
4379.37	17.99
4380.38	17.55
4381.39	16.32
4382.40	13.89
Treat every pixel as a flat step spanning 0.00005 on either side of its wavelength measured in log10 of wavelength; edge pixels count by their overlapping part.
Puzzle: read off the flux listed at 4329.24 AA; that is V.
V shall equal 16.6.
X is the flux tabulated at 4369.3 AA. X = 21.05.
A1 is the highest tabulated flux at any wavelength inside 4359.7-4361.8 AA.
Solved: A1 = 21.43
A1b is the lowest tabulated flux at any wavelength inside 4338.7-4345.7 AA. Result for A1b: 15.09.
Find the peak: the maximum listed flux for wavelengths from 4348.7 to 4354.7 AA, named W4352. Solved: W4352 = 21.59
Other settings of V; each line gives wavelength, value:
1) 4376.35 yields 16.62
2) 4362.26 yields 21.56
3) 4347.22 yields 20.81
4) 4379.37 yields 17.99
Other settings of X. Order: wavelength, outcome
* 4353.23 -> 16.3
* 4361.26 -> 21.3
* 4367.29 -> 22.03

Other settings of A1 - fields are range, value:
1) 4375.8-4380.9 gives 17.99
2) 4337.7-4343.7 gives 17.87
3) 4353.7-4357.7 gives 20.31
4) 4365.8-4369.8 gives 22.77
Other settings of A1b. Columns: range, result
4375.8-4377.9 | 16.62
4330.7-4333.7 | 20.13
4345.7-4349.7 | 20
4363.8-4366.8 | 22.37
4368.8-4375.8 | 17.15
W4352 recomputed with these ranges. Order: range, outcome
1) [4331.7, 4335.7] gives 21.72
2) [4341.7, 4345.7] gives 19.32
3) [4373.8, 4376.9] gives 18.61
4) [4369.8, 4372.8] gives 21.41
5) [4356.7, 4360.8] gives 21.66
